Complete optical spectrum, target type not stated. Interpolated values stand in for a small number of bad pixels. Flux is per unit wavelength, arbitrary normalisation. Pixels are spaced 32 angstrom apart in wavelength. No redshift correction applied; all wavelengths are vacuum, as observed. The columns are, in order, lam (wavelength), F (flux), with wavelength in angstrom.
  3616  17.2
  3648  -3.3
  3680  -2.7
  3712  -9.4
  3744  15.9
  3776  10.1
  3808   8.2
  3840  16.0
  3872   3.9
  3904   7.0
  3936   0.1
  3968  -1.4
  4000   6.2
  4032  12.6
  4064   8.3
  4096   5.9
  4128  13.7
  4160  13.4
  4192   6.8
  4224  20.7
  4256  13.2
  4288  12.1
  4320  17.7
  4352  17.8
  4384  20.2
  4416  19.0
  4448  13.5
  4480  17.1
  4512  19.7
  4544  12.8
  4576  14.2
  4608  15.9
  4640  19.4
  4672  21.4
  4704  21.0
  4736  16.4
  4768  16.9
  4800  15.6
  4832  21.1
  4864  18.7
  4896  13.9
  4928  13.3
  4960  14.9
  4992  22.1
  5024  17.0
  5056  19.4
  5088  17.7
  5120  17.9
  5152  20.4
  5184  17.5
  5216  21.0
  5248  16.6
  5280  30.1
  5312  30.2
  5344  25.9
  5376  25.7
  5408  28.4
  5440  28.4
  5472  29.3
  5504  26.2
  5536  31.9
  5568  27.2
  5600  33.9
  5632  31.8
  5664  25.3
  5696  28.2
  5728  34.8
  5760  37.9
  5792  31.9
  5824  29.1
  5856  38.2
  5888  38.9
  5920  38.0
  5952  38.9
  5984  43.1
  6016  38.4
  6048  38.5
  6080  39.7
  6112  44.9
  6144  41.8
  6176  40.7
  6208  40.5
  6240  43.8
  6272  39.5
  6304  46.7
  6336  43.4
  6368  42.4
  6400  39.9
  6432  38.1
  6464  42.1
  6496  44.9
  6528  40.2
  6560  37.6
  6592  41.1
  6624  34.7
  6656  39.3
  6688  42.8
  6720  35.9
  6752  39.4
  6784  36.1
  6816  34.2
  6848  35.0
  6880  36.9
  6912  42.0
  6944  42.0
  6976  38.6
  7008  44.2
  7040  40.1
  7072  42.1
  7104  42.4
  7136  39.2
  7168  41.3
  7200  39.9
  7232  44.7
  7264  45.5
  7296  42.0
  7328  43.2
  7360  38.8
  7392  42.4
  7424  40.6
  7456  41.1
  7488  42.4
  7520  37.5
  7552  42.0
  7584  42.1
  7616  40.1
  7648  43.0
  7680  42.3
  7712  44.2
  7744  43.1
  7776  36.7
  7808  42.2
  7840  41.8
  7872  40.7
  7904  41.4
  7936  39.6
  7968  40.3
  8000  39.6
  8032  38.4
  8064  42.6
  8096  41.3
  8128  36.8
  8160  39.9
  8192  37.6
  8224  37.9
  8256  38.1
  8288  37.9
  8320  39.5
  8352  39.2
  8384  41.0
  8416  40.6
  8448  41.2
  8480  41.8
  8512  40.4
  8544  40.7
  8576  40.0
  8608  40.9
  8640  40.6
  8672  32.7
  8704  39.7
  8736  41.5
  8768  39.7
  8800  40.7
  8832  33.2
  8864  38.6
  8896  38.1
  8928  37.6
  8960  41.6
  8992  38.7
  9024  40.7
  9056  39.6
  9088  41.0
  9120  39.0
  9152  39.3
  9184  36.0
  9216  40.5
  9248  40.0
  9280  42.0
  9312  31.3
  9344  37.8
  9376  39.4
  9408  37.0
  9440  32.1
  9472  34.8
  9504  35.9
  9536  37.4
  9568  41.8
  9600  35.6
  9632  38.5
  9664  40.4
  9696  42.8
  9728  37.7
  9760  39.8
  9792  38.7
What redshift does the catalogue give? 0.320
